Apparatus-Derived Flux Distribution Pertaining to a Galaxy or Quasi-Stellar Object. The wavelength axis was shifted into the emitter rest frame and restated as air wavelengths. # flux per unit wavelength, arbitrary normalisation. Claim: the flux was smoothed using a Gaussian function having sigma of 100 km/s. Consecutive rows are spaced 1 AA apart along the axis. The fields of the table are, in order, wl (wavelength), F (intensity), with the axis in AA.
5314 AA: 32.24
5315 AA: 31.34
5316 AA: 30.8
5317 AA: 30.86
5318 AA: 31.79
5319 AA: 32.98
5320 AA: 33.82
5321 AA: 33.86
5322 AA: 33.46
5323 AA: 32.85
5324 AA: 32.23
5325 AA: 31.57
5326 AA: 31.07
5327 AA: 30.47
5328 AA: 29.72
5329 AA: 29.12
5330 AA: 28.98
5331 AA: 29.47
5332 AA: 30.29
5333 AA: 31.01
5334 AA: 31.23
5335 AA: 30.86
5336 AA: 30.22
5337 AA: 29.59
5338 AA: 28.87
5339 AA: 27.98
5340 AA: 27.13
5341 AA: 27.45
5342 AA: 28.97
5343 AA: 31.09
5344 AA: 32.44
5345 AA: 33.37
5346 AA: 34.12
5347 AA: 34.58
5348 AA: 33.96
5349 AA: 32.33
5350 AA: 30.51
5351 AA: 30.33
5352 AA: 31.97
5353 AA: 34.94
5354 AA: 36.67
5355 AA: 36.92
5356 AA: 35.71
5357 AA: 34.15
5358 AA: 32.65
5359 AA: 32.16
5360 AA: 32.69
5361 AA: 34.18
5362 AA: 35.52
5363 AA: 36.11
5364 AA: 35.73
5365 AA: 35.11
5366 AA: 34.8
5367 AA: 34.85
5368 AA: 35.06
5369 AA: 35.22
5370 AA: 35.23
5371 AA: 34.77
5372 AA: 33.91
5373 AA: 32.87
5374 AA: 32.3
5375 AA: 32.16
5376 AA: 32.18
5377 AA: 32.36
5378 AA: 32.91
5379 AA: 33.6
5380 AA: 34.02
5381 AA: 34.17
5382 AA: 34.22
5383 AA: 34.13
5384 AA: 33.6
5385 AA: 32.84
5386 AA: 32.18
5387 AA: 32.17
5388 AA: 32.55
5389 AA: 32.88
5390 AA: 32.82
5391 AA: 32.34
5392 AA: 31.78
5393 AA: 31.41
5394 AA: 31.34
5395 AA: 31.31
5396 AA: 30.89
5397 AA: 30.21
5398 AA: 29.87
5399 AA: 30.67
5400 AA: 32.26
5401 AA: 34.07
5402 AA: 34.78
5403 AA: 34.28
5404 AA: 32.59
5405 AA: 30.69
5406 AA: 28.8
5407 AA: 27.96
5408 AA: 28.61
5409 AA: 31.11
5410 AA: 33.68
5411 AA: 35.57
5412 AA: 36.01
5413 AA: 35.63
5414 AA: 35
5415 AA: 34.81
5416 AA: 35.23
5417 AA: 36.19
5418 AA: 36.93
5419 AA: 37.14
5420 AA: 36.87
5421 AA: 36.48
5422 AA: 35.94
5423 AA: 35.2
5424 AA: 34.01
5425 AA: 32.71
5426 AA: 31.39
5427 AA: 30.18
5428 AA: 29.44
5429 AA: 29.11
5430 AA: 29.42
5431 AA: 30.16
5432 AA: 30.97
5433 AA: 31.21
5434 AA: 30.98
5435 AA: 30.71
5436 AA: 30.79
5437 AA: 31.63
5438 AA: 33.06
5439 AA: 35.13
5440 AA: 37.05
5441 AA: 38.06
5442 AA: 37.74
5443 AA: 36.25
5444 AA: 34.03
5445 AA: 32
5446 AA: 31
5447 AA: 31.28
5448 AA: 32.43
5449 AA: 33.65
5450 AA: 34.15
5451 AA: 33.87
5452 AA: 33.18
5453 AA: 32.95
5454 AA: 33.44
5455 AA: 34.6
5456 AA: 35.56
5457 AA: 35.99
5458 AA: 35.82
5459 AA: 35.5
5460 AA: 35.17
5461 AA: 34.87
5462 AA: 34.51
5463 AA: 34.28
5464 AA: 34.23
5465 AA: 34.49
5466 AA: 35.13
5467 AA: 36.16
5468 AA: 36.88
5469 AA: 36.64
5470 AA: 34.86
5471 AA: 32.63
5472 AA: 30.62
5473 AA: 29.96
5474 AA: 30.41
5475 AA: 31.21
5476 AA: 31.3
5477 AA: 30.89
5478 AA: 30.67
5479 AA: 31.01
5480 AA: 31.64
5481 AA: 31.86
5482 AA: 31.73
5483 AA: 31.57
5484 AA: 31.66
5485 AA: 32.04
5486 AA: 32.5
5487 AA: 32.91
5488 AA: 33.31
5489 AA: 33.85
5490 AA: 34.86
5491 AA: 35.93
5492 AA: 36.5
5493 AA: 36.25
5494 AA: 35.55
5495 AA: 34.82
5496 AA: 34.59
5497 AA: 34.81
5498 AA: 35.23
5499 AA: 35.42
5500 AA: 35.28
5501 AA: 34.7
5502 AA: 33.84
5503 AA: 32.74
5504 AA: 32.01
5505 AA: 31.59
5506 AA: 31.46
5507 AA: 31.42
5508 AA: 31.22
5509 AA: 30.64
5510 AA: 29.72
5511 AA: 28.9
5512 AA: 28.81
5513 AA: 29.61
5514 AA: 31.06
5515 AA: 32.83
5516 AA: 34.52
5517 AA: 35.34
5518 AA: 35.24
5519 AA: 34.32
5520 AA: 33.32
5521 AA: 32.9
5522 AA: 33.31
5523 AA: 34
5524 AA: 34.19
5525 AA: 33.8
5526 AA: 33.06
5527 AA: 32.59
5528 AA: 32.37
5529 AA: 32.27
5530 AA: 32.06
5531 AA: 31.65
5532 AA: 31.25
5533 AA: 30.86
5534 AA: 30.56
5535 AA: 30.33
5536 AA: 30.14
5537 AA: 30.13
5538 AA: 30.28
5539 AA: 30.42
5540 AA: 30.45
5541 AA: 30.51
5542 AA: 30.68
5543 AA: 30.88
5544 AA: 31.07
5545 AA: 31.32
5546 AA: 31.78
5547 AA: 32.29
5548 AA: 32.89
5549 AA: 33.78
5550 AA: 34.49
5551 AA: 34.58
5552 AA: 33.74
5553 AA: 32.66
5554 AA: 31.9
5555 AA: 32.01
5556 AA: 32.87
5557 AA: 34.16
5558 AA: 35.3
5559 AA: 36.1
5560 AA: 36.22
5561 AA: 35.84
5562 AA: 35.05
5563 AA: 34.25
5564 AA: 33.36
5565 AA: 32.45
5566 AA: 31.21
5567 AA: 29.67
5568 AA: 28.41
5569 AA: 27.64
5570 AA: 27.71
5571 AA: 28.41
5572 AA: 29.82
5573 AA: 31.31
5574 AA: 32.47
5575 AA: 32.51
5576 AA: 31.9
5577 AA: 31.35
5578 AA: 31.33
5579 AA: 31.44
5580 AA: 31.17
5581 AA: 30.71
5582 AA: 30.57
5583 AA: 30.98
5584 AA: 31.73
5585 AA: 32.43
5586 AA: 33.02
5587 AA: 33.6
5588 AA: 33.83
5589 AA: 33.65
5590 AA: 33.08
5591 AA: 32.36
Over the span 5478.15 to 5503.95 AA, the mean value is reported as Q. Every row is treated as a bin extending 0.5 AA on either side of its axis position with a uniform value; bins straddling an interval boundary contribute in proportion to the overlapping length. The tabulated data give 33.7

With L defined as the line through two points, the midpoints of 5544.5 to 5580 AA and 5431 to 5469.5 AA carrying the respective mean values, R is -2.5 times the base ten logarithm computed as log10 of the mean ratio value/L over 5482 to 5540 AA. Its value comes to 0.01 mag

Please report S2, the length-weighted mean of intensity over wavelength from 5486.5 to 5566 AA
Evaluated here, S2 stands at 32.9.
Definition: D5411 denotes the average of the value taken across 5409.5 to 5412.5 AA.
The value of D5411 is 35.1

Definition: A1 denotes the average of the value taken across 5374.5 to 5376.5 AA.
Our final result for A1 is 32.2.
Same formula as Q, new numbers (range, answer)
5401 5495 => 33.4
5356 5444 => 33.3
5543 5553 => 32.8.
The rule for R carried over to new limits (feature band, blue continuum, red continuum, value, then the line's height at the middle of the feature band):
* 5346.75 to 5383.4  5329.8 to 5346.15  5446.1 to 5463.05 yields -0.096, 31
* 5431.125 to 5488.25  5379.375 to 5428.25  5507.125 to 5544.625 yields -0.027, 32.5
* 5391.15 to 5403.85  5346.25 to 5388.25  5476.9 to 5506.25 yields 0.058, 33.7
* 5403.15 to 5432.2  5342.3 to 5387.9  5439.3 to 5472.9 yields 0.034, 34.1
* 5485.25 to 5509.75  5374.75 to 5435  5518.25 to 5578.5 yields -0.046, 32.4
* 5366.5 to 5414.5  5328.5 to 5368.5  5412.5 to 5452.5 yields 0.004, 32.9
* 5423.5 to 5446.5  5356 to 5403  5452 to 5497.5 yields 0.034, 33.5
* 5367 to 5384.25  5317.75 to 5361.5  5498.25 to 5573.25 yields -0.061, 31.9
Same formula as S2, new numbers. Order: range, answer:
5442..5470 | 34.4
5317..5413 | 32.4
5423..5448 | 32.5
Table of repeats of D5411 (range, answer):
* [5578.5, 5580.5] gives 31.3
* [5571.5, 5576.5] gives 31.6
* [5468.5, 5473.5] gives 32.9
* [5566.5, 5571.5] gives 28.4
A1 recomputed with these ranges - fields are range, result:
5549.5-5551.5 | 34.5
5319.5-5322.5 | 33.7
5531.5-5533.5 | 31.1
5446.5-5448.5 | 31.9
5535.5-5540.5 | 30.3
